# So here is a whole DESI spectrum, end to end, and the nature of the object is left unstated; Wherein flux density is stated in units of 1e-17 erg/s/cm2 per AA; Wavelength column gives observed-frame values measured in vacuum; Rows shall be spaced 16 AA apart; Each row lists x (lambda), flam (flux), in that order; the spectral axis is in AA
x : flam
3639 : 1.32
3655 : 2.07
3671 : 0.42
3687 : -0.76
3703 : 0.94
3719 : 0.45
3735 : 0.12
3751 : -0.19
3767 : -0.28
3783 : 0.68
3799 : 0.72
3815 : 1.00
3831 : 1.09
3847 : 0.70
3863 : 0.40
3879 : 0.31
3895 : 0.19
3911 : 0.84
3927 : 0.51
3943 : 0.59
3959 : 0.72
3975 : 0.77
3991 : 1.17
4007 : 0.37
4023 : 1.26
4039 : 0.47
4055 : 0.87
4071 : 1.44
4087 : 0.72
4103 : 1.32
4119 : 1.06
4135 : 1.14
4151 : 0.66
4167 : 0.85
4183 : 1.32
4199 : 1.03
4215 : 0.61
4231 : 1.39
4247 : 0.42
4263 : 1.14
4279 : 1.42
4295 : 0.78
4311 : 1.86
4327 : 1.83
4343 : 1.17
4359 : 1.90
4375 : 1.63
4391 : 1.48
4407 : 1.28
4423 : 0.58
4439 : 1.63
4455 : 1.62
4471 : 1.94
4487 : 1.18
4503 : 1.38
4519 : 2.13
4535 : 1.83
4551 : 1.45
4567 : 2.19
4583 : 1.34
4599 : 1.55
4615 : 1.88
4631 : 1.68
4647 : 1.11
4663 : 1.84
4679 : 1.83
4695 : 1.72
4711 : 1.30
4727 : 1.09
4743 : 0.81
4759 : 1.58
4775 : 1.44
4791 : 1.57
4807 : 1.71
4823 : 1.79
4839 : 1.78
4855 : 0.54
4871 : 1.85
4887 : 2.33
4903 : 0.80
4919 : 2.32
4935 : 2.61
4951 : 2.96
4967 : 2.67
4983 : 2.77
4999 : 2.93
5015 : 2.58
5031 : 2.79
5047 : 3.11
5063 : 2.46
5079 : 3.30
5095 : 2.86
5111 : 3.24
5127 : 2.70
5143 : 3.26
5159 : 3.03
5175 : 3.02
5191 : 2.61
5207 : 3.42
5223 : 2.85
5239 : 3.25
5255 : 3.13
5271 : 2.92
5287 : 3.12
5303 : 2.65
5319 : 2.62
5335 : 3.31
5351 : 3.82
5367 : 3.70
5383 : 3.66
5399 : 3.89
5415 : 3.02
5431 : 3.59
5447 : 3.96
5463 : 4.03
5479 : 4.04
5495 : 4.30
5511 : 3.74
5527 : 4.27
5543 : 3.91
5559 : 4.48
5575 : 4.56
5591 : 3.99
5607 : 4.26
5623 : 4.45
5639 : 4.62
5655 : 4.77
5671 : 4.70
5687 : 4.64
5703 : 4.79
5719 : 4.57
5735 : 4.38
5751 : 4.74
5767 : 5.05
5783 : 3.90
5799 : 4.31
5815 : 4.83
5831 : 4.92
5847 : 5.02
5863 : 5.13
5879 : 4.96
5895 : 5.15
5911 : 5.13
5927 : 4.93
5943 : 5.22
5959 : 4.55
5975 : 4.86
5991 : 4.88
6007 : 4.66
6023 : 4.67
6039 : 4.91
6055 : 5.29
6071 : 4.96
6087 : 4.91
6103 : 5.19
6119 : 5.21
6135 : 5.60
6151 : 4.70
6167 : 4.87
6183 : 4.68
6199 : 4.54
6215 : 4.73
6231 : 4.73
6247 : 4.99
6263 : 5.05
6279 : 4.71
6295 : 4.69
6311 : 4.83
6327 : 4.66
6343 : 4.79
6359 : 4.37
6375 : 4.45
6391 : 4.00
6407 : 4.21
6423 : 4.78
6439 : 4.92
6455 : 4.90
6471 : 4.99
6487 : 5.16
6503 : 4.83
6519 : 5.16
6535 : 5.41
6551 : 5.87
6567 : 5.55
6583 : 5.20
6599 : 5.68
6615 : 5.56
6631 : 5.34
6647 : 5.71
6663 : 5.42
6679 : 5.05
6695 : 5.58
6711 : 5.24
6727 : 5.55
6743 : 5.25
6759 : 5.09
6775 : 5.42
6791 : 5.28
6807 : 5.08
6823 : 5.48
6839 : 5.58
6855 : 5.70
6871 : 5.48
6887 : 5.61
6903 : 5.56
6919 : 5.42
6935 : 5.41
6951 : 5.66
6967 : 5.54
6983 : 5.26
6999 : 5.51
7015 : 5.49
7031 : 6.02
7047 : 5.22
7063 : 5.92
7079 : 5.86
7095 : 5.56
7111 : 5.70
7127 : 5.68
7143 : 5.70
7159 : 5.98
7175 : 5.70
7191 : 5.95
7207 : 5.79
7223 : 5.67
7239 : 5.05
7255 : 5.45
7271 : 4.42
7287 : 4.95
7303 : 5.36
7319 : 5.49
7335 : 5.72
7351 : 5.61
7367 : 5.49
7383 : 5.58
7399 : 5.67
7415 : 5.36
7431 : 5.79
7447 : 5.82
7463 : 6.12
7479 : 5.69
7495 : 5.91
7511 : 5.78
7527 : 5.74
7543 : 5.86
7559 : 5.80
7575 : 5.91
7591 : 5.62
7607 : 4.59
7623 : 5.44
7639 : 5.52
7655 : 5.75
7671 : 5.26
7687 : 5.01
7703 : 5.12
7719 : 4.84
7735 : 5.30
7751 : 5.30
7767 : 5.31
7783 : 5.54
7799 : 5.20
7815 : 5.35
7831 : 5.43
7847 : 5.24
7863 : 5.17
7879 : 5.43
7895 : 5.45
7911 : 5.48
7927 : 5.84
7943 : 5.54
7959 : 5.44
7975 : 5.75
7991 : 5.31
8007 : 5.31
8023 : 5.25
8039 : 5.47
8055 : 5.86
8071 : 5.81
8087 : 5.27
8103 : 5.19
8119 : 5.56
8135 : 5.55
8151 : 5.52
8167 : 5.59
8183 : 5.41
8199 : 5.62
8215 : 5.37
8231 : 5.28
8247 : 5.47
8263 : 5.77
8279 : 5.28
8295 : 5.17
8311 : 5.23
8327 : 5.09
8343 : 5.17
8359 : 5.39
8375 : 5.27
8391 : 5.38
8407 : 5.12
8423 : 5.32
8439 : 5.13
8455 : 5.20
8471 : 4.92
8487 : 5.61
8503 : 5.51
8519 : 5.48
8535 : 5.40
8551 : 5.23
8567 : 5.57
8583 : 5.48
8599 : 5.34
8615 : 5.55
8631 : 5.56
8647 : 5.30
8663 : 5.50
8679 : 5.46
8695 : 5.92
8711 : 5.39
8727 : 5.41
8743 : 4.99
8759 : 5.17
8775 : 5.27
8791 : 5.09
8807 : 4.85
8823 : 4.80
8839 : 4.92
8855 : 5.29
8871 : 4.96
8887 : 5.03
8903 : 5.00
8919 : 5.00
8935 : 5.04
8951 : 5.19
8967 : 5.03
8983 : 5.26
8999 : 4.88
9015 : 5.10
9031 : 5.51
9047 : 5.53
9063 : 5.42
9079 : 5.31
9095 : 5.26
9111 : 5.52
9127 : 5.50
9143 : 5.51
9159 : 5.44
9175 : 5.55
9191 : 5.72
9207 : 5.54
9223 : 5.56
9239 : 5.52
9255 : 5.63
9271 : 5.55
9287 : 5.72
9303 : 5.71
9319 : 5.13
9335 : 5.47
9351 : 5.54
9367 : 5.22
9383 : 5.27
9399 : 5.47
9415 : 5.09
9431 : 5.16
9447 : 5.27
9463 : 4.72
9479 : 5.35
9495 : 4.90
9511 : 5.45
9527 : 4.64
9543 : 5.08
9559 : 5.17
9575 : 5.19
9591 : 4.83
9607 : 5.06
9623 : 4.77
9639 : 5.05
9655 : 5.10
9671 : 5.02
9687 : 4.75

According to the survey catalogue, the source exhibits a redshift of 0.23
